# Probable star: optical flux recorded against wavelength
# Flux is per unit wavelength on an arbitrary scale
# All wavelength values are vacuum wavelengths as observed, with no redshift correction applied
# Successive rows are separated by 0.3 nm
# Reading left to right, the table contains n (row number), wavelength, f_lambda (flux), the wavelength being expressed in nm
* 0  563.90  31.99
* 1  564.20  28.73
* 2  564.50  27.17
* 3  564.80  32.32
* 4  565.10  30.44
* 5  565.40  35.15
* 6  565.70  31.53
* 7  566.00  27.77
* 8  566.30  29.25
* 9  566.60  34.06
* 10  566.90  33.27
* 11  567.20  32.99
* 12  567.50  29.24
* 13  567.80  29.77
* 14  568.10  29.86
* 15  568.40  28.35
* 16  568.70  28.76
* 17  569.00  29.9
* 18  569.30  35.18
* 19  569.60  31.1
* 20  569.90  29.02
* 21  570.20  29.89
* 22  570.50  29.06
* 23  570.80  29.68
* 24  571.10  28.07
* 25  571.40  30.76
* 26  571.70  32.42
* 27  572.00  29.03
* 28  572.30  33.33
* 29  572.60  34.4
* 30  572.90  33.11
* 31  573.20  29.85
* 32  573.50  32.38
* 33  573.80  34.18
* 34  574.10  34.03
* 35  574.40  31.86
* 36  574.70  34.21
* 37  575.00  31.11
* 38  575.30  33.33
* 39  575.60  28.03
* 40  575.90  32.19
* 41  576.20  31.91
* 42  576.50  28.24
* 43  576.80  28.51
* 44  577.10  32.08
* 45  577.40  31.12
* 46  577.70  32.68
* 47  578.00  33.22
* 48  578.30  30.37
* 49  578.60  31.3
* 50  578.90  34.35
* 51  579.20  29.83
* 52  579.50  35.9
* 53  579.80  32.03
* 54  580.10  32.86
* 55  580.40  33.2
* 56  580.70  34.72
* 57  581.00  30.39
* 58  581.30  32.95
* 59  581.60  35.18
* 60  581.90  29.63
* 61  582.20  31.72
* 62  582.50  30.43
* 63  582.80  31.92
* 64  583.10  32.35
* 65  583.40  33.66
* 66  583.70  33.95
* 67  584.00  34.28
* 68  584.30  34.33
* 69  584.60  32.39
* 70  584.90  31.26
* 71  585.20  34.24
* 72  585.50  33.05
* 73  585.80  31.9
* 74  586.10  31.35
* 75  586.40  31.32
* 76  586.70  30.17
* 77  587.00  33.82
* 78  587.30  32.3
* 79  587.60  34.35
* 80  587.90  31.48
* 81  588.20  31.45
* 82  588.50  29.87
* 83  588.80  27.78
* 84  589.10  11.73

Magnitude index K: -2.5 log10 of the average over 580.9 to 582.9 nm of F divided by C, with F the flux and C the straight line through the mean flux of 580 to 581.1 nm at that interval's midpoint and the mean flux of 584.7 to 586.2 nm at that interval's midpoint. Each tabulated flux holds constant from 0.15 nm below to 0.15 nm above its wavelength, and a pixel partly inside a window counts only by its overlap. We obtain 0.03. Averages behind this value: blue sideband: 32.9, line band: 31.8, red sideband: 32.4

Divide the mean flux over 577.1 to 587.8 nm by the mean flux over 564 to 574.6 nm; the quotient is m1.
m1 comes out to 1.05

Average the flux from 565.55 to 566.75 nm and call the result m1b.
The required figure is 30.7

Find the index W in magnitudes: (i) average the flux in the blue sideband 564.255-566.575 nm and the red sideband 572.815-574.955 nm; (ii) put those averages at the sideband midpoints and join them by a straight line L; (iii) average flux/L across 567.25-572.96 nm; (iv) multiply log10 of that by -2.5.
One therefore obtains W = 0.042 mag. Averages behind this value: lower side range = 30.6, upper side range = 32.7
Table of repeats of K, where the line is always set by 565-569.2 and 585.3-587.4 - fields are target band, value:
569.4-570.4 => 0.03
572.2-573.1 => -0.08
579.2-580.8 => -0.06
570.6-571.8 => 0.03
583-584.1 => -0.06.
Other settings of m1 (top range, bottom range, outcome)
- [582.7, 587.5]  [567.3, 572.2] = 1.09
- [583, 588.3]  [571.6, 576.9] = 1.03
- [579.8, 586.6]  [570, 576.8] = 1.04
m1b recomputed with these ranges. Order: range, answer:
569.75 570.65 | 29.3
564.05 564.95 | 29.4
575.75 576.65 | 30.8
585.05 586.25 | 32.6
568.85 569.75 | 32.1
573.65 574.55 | 33.4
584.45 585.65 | 32.7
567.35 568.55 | 29.3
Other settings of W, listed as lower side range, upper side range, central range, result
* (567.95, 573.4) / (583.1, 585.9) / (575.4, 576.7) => 0.05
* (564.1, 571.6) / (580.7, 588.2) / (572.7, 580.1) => -0.02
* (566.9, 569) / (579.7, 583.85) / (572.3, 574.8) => -0.07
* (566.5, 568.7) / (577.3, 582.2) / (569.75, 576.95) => 0.01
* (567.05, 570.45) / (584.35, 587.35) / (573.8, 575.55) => -0.06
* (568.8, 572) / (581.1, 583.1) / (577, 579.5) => -0.02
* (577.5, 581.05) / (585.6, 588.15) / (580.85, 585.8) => -0.01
